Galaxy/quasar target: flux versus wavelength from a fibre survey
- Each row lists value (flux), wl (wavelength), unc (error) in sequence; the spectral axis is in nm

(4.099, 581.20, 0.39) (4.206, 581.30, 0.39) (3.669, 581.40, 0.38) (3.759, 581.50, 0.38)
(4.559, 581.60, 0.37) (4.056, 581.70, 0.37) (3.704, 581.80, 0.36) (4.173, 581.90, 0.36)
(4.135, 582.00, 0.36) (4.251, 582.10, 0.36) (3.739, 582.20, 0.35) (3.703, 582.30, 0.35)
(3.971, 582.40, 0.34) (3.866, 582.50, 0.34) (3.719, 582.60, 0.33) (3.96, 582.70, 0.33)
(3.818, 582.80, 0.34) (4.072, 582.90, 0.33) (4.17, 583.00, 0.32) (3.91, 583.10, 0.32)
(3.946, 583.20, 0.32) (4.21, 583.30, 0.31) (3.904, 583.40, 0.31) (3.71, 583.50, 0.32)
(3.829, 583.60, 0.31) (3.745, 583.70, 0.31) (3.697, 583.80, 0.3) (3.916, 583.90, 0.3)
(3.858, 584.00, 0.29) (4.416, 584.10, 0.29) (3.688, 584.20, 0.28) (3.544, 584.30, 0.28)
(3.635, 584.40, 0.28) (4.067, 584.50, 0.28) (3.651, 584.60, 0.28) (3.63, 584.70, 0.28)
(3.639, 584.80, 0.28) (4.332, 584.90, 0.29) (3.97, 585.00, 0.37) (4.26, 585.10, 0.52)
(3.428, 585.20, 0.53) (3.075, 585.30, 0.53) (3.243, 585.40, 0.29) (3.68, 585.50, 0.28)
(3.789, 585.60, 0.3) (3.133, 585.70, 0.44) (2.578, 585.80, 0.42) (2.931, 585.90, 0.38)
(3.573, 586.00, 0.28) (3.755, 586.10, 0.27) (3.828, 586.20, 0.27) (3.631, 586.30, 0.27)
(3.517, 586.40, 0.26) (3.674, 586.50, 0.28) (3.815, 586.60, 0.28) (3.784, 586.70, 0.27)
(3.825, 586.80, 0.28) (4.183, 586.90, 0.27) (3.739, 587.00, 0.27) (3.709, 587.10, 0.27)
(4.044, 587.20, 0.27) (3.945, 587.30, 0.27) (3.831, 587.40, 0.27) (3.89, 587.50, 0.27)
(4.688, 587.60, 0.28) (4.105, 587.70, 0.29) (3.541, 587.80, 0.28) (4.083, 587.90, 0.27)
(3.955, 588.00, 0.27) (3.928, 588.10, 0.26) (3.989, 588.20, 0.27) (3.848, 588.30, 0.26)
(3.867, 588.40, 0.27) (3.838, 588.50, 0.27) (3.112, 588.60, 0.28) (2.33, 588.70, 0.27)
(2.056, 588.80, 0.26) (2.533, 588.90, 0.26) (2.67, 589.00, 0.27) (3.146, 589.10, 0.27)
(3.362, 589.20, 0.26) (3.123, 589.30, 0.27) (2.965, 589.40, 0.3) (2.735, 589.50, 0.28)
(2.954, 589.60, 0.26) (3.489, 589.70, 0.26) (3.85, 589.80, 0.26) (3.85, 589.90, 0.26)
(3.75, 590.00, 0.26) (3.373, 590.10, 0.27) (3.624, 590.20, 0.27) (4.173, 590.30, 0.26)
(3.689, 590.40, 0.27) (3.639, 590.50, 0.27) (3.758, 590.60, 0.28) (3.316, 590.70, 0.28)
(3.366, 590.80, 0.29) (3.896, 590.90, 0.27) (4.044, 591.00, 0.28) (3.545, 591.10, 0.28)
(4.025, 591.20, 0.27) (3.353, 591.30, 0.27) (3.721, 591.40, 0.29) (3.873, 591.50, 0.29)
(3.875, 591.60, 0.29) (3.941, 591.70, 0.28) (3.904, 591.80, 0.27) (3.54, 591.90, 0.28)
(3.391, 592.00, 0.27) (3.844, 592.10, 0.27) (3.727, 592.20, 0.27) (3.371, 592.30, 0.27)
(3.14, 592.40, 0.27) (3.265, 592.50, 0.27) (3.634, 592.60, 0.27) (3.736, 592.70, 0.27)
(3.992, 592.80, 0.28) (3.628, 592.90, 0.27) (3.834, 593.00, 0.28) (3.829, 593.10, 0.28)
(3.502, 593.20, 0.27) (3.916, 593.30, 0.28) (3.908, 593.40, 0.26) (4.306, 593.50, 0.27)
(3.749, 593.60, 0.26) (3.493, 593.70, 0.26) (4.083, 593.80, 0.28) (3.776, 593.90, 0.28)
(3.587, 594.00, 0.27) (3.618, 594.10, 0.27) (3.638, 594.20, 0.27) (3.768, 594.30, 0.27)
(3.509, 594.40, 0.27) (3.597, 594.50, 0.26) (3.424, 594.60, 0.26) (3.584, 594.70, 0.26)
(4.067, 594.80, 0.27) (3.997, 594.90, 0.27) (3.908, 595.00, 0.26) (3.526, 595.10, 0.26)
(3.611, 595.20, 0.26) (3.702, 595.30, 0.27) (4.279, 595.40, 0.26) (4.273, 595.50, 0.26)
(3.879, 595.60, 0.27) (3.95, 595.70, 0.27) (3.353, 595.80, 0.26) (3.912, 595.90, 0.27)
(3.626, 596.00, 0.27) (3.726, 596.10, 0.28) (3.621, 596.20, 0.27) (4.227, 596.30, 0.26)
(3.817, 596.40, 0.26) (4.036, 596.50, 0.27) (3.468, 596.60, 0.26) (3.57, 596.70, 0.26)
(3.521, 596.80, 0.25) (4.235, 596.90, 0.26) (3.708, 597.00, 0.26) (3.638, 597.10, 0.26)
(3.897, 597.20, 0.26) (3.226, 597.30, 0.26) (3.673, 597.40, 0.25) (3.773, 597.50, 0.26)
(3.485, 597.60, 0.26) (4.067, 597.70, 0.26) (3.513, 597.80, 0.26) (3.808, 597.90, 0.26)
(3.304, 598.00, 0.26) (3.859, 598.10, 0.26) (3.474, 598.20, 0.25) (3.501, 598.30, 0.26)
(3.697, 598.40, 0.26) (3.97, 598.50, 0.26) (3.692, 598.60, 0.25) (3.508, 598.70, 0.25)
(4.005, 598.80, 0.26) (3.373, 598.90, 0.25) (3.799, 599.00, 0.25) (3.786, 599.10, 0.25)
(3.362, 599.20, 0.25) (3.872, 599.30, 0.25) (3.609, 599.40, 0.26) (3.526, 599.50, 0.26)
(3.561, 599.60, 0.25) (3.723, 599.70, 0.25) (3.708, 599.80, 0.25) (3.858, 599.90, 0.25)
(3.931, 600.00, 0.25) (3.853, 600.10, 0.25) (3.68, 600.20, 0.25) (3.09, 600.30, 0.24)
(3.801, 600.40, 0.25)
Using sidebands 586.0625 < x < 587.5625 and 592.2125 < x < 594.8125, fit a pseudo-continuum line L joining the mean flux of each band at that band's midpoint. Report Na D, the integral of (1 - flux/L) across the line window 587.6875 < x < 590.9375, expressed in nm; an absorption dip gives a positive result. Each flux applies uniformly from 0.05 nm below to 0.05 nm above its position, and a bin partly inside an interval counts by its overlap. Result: 0.28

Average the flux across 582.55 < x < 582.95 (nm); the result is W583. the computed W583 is 3.89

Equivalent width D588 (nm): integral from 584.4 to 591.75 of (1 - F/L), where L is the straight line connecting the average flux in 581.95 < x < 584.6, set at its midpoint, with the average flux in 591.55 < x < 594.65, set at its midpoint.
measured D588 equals 0.38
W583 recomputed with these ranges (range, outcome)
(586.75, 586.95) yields 4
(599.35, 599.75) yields 3.6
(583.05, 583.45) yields 3.99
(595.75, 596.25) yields 3.65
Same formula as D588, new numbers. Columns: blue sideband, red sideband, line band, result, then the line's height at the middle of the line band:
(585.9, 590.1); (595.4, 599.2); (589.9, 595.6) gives -0.12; 3.65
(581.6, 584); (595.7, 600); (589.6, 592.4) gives 0.09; 3.81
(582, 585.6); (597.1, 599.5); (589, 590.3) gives 0.14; 3.77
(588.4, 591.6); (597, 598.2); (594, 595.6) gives -0.09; 3.56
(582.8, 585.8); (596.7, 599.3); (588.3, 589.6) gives 0.25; 3.74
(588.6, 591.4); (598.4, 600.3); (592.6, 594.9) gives -0.17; 3.49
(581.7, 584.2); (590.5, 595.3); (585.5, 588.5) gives 0.06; 3.84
